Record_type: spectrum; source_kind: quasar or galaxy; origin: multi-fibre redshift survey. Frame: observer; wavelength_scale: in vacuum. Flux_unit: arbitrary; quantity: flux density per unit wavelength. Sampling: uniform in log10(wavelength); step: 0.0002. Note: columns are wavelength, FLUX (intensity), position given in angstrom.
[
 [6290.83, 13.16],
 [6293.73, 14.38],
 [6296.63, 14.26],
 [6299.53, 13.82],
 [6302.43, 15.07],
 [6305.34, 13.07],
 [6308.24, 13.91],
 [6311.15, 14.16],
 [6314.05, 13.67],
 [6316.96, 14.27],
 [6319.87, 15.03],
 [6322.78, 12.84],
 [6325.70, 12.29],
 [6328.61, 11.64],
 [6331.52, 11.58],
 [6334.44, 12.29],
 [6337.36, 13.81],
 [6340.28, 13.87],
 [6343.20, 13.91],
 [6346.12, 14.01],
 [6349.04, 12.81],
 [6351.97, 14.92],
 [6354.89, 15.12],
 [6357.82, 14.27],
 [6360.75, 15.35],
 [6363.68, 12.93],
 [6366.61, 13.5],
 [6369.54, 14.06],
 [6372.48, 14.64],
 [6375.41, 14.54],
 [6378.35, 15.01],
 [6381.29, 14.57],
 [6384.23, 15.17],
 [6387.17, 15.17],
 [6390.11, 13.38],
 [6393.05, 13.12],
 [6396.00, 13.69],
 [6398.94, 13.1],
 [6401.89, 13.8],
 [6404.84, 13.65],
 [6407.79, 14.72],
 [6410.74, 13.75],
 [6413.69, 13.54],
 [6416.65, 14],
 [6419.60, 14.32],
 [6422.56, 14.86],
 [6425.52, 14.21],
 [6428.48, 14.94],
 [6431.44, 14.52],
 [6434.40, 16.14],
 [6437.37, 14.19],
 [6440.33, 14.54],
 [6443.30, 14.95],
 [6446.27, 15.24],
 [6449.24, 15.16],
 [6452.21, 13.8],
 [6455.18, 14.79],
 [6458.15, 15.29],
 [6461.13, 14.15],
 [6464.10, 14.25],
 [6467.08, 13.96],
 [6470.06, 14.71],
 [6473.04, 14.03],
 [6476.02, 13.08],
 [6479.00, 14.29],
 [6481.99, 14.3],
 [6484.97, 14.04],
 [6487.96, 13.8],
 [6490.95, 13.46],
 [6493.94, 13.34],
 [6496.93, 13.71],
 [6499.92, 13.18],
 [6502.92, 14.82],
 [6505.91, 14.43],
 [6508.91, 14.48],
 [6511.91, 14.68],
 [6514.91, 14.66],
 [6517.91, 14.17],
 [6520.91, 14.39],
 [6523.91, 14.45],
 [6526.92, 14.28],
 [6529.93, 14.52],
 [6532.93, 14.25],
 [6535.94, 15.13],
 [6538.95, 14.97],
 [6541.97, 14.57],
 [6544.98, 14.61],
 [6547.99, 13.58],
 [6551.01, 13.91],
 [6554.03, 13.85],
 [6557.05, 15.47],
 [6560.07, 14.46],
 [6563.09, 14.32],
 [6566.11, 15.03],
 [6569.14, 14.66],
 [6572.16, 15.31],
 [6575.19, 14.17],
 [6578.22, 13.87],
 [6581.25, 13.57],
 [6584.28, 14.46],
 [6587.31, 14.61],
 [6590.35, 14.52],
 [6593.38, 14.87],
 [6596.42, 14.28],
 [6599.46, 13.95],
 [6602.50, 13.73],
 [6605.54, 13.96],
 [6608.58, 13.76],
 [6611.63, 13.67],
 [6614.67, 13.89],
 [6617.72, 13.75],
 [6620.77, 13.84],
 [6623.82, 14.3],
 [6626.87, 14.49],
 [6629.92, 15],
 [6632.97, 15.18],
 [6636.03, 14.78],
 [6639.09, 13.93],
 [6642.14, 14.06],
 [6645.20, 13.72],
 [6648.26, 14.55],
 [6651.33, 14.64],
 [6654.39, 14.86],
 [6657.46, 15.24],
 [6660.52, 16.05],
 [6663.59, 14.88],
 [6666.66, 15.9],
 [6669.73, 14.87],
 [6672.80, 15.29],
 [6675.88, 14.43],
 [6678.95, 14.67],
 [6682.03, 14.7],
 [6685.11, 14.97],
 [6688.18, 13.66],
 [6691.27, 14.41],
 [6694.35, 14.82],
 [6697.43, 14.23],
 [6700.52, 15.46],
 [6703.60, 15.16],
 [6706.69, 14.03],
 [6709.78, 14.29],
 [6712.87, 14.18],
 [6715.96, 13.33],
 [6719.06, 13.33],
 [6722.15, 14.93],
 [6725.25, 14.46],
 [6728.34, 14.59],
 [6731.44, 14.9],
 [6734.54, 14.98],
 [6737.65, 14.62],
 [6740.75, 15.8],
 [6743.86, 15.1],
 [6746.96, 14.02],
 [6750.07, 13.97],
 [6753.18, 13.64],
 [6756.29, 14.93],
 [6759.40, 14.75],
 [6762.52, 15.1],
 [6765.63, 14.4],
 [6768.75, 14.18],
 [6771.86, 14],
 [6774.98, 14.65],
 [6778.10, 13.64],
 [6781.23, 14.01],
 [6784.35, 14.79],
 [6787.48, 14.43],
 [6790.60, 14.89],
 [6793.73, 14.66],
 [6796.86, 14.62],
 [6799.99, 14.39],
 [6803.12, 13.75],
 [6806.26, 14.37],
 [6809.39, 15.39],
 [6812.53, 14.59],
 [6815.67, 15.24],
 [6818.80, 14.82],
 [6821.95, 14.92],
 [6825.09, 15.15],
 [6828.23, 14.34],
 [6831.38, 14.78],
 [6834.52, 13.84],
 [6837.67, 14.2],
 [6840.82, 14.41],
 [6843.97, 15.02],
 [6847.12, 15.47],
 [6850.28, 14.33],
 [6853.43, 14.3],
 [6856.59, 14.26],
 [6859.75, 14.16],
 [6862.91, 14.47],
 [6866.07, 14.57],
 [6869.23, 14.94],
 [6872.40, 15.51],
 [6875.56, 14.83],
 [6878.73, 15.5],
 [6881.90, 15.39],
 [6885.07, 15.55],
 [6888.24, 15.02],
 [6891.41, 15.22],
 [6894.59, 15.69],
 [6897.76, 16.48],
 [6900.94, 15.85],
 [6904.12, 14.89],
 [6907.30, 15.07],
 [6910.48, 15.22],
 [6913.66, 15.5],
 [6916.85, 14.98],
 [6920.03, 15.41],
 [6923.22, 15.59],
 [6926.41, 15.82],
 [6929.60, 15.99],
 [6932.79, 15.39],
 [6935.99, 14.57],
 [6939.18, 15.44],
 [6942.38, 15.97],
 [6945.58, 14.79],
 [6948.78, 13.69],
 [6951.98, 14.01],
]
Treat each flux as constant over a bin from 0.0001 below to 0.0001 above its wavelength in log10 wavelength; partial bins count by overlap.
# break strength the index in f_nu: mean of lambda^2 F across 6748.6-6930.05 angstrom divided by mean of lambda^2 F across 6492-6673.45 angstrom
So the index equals 1.1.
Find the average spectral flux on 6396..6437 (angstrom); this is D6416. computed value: 14.3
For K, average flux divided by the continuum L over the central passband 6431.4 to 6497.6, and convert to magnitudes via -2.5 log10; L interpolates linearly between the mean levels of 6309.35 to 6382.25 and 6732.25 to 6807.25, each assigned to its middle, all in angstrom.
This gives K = -0.03 mag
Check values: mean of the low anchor 13.8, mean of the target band 14.3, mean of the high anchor 14.5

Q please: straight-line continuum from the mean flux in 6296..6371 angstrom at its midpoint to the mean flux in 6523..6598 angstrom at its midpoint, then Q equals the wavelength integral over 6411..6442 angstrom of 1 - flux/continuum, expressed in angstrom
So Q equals -1.1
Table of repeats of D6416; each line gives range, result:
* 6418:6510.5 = 14.4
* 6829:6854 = 14.5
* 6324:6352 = 13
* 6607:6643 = 14.2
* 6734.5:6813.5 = 14.5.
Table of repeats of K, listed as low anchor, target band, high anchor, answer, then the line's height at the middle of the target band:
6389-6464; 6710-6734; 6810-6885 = 0.03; 14.6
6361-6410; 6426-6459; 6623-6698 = -0.05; 14.2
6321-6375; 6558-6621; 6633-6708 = 0.02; 14.4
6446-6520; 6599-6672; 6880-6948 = 0.01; 14.6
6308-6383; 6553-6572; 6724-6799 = -0.04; 14.2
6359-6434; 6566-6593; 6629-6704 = 0.01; 14.6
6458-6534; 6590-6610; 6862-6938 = 0.02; 14.5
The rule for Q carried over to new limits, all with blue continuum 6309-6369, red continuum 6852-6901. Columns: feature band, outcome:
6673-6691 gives 0.02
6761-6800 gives 1.01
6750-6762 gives 0.27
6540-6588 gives -0.57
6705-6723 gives 0.81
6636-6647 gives 0.31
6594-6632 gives 0.75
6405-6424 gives -0.45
